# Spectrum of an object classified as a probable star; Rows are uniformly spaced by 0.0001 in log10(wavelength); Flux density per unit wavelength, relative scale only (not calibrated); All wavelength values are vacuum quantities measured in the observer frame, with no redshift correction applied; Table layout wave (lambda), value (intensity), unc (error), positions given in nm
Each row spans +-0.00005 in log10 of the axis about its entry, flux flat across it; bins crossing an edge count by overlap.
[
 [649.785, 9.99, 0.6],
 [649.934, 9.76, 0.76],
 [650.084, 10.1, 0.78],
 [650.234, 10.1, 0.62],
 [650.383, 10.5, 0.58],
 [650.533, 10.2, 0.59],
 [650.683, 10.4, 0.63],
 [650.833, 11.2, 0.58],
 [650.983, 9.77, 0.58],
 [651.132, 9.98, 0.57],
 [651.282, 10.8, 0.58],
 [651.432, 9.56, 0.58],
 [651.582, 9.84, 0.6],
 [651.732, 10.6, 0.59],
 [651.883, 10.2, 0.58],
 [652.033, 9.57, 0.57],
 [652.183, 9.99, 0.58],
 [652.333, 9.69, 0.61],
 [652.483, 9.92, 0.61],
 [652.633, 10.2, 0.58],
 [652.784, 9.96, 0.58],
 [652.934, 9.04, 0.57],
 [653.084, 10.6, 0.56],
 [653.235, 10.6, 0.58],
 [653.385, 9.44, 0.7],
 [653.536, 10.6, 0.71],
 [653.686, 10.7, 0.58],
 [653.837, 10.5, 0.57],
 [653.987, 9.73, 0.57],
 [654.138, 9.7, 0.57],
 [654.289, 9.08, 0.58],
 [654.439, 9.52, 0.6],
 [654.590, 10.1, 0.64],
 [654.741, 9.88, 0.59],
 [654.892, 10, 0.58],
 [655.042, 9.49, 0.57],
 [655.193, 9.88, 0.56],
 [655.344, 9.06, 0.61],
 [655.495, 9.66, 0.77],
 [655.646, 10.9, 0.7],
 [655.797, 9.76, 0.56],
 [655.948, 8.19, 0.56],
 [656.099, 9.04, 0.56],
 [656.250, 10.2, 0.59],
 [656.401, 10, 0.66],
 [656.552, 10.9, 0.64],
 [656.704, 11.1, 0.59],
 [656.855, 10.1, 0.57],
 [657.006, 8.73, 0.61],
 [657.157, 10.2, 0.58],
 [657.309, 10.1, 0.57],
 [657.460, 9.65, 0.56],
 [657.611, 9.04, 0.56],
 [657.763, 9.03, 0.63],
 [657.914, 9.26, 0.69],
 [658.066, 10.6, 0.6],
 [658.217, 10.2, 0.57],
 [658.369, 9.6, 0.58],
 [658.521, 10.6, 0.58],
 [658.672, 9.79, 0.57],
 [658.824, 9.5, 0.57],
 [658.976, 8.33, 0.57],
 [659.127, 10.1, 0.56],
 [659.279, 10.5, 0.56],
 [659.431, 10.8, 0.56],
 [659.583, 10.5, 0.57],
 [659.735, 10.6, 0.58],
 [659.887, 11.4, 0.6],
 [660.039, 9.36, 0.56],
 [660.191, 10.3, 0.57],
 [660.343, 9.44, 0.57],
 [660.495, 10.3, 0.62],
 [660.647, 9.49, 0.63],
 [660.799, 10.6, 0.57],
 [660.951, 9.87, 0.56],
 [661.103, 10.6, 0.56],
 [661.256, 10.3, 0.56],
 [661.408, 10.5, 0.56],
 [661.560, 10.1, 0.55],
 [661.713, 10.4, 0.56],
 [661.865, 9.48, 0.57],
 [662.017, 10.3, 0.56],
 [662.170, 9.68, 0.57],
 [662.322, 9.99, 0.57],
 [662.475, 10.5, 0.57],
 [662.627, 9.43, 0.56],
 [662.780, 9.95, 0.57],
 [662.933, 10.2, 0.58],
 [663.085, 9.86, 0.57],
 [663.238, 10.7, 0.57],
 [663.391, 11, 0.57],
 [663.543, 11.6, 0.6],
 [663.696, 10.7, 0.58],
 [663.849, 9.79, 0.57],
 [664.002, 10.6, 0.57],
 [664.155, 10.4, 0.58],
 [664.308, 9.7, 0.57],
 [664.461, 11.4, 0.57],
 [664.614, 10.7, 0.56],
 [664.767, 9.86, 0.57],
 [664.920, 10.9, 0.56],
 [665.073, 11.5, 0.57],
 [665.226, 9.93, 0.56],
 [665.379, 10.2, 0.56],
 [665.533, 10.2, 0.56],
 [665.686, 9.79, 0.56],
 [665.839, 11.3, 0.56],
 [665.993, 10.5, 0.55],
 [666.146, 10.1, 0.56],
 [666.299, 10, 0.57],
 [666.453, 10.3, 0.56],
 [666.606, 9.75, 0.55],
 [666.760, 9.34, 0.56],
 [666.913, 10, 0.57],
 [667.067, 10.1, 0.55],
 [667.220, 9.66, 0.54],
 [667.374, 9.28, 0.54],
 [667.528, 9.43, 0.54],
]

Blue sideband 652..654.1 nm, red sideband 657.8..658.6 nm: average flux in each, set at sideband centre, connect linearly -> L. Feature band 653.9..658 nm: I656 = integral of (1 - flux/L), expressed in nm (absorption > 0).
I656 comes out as 0.12 nm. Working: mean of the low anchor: 10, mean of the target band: 9.72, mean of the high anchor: 10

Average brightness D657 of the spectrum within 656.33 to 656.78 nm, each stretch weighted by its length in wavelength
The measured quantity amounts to 10.7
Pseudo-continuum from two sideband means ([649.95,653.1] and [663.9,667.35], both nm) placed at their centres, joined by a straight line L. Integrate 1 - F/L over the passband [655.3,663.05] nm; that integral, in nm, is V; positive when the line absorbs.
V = 0.16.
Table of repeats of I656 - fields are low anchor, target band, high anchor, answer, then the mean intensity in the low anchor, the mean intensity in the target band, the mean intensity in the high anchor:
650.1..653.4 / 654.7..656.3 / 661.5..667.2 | 0.084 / 10.1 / 9.63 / 10.3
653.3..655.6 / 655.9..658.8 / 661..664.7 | 0.055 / 9.84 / 9.82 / 10.3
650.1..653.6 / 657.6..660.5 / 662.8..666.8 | 0.085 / 10.1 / 9.97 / 10.4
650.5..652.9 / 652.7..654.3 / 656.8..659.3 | -0.007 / 10.1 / 10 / 9.71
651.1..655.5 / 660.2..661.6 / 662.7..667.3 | 0.007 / 9.93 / 10.1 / 10.3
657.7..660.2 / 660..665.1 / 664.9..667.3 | -0.080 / 10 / 10.3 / 10.2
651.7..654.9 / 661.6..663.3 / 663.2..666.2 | 0.064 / 9.97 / 10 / 10.5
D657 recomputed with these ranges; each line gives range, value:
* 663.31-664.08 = 10.7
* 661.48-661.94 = 10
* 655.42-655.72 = 10.3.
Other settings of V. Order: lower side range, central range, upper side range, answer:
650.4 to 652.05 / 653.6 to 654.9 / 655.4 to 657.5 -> 0.02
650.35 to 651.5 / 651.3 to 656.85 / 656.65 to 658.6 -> 0.09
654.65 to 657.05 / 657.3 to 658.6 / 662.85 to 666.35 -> 0.03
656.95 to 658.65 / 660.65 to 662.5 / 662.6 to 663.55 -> 0.00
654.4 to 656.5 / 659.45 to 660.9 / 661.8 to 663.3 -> -0.05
